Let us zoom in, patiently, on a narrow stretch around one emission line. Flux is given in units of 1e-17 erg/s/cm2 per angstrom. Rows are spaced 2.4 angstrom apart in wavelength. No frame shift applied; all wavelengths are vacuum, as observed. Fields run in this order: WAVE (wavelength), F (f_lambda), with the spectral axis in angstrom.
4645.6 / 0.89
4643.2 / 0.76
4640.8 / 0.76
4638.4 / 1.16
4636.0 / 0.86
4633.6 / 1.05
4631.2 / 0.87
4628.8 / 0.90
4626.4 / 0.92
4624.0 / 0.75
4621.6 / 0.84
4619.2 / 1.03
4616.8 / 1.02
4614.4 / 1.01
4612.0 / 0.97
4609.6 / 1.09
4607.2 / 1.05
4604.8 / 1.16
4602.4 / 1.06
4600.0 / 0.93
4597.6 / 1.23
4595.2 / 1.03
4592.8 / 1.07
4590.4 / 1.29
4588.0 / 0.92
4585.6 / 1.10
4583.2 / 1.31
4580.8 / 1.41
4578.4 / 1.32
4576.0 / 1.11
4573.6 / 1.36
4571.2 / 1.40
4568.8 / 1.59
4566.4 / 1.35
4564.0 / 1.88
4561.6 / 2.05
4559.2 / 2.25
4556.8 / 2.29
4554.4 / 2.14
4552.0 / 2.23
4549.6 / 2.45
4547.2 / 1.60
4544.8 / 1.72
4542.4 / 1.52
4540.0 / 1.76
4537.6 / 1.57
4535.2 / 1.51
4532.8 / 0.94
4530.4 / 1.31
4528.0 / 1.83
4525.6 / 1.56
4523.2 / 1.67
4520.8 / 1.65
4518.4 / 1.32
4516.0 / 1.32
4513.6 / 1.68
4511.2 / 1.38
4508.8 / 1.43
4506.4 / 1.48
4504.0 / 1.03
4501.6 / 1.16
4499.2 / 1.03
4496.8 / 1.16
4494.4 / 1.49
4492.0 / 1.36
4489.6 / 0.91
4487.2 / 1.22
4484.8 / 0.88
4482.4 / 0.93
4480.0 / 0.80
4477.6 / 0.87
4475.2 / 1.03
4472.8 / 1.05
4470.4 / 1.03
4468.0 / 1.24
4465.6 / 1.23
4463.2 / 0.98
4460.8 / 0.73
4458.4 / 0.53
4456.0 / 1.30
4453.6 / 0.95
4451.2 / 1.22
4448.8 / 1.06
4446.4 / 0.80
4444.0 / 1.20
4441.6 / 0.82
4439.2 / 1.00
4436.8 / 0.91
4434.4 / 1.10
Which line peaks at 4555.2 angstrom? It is C IV 1549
